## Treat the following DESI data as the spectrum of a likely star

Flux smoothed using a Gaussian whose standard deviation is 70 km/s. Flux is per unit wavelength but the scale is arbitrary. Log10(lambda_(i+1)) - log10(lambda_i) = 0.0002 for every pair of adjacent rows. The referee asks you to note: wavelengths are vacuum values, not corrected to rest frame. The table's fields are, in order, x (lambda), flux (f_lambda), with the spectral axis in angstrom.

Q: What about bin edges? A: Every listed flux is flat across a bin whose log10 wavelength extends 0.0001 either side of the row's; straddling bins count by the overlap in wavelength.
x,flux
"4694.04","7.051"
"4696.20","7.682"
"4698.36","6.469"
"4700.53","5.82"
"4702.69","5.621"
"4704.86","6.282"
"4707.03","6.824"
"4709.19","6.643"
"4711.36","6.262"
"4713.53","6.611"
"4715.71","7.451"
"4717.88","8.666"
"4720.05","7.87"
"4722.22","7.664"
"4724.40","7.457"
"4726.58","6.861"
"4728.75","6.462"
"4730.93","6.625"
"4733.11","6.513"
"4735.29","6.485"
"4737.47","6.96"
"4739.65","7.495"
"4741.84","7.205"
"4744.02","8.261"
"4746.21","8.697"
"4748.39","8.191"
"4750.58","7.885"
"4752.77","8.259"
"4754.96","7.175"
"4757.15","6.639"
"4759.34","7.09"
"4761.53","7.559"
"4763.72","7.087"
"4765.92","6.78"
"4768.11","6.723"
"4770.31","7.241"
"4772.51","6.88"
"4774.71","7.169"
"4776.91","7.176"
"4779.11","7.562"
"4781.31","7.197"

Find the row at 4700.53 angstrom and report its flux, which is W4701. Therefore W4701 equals 5.82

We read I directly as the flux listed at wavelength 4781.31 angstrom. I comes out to 7.197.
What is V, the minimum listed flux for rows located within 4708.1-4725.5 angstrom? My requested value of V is 6.262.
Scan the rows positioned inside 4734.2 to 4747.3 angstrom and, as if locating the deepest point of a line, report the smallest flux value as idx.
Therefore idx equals 6.485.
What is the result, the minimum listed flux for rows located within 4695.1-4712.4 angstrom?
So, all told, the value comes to 5.621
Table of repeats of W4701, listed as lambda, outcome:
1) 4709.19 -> 6.643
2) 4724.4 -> 7.457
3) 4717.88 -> 8.666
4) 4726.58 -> 6.861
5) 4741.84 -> 7.205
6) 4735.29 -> 6.485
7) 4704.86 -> 6.282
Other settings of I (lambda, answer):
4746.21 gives 8.697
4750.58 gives 7.885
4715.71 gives 7.451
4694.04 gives 7.051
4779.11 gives 7.562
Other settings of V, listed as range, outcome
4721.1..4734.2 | 6.462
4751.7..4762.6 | 6.639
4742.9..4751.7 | 7.885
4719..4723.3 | 7.664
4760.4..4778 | 6.723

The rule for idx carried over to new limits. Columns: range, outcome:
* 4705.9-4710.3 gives 6.643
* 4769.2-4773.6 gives 6.88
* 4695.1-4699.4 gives 6.469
